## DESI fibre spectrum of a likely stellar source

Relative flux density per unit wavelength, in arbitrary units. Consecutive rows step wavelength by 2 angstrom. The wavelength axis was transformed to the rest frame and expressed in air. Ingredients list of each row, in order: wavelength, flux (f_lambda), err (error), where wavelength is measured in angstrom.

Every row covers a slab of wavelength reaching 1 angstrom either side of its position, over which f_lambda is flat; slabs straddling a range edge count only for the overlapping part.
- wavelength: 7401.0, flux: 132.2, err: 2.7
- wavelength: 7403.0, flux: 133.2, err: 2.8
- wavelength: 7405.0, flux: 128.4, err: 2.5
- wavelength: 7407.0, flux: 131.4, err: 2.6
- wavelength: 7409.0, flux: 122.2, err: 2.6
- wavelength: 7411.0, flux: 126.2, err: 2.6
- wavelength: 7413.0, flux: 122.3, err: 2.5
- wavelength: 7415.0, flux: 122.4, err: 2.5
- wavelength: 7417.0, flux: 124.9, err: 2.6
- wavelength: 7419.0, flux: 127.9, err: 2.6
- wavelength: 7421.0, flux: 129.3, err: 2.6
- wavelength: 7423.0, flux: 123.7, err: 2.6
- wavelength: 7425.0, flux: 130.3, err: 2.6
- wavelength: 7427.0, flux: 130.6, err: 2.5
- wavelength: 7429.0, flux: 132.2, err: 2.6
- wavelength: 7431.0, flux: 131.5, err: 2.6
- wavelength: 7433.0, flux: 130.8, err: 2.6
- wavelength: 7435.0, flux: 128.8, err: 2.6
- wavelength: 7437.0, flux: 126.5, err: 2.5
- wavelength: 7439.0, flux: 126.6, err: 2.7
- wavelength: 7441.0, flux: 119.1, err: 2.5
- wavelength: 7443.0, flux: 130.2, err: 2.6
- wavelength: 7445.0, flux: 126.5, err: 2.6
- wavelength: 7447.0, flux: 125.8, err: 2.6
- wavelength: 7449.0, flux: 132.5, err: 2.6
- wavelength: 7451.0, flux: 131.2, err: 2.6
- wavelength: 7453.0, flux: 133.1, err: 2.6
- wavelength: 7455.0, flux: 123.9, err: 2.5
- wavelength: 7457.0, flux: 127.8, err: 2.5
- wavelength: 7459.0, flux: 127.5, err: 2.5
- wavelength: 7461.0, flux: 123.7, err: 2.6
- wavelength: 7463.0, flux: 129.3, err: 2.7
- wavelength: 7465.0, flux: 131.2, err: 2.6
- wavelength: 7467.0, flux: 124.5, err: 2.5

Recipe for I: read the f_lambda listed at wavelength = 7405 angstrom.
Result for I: 128.4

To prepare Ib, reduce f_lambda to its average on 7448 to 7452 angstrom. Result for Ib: 132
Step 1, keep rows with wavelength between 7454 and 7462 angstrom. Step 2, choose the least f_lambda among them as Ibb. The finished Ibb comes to 123.7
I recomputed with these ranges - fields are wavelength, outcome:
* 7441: 119.1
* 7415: 122.4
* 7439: 126.6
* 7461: 123.7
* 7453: 133.1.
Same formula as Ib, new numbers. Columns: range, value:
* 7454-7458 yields 126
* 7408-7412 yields 124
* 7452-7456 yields 128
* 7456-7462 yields 126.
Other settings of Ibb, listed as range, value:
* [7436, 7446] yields 119.1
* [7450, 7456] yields 123.9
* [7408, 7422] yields 122.2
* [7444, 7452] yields 125.8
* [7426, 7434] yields 130.6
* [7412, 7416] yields 122.3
